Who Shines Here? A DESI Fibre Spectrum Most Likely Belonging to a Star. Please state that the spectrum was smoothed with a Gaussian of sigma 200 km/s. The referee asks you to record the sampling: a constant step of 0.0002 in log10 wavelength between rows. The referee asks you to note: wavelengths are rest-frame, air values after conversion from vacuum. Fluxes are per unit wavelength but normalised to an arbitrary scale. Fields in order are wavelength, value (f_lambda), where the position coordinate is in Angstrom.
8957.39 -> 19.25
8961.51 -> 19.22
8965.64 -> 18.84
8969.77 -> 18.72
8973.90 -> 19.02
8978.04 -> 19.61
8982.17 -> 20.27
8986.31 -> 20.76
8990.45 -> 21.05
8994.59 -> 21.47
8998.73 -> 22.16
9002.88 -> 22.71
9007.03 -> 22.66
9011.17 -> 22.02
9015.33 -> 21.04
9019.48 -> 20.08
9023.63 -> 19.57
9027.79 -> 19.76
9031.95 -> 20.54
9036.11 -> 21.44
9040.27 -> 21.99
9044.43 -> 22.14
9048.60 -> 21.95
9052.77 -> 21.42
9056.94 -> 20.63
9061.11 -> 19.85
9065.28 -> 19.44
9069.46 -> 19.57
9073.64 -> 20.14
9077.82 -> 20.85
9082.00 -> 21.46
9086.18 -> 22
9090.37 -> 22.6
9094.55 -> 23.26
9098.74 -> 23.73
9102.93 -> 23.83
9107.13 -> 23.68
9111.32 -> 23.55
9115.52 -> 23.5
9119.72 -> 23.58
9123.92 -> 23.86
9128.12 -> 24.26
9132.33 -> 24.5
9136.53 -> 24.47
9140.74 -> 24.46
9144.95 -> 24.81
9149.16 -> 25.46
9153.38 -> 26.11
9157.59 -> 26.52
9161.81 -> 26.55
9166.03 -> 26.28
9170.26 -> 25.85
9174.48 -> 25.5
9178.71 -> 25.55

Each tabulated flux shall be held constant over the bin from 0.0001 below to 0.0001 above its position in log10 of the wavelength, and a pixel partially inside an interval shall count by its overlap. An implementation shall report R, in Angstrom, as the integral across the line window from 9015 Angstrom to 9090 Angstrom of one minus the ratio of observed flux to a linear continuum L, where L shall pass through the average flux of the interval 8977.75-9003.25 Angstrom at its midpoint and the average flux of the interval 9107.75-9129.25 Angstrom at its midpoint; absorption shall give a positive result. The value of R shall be 5.3 Angstrom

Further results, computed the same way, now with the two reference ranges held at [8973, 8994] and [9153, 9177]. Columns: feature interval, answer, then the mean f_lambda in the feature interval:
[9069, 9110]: 2.5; 22.2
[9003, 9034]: 0.7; 20.9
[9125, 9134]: 0.2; 24.3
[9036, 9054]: 0.3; 21.8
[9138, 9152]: 0.3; 24.9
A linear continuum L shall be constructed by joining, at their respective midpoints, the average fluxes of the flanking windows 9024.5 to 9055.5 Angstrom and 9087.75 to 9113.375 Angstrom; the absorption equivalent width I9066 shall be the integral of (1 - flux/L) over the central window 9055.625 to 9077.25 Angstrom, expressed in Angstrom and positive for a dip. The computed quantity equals 2.2 Angstrom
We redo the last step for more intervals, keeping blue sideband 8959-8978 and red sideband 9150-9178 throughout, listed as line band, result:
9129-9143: 0.3 Angstrom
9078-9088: 0.7 Angstrom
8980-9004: -1.8 Angstrom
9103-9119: 0.4 Angstrom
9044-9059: 0.4 Angstrom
